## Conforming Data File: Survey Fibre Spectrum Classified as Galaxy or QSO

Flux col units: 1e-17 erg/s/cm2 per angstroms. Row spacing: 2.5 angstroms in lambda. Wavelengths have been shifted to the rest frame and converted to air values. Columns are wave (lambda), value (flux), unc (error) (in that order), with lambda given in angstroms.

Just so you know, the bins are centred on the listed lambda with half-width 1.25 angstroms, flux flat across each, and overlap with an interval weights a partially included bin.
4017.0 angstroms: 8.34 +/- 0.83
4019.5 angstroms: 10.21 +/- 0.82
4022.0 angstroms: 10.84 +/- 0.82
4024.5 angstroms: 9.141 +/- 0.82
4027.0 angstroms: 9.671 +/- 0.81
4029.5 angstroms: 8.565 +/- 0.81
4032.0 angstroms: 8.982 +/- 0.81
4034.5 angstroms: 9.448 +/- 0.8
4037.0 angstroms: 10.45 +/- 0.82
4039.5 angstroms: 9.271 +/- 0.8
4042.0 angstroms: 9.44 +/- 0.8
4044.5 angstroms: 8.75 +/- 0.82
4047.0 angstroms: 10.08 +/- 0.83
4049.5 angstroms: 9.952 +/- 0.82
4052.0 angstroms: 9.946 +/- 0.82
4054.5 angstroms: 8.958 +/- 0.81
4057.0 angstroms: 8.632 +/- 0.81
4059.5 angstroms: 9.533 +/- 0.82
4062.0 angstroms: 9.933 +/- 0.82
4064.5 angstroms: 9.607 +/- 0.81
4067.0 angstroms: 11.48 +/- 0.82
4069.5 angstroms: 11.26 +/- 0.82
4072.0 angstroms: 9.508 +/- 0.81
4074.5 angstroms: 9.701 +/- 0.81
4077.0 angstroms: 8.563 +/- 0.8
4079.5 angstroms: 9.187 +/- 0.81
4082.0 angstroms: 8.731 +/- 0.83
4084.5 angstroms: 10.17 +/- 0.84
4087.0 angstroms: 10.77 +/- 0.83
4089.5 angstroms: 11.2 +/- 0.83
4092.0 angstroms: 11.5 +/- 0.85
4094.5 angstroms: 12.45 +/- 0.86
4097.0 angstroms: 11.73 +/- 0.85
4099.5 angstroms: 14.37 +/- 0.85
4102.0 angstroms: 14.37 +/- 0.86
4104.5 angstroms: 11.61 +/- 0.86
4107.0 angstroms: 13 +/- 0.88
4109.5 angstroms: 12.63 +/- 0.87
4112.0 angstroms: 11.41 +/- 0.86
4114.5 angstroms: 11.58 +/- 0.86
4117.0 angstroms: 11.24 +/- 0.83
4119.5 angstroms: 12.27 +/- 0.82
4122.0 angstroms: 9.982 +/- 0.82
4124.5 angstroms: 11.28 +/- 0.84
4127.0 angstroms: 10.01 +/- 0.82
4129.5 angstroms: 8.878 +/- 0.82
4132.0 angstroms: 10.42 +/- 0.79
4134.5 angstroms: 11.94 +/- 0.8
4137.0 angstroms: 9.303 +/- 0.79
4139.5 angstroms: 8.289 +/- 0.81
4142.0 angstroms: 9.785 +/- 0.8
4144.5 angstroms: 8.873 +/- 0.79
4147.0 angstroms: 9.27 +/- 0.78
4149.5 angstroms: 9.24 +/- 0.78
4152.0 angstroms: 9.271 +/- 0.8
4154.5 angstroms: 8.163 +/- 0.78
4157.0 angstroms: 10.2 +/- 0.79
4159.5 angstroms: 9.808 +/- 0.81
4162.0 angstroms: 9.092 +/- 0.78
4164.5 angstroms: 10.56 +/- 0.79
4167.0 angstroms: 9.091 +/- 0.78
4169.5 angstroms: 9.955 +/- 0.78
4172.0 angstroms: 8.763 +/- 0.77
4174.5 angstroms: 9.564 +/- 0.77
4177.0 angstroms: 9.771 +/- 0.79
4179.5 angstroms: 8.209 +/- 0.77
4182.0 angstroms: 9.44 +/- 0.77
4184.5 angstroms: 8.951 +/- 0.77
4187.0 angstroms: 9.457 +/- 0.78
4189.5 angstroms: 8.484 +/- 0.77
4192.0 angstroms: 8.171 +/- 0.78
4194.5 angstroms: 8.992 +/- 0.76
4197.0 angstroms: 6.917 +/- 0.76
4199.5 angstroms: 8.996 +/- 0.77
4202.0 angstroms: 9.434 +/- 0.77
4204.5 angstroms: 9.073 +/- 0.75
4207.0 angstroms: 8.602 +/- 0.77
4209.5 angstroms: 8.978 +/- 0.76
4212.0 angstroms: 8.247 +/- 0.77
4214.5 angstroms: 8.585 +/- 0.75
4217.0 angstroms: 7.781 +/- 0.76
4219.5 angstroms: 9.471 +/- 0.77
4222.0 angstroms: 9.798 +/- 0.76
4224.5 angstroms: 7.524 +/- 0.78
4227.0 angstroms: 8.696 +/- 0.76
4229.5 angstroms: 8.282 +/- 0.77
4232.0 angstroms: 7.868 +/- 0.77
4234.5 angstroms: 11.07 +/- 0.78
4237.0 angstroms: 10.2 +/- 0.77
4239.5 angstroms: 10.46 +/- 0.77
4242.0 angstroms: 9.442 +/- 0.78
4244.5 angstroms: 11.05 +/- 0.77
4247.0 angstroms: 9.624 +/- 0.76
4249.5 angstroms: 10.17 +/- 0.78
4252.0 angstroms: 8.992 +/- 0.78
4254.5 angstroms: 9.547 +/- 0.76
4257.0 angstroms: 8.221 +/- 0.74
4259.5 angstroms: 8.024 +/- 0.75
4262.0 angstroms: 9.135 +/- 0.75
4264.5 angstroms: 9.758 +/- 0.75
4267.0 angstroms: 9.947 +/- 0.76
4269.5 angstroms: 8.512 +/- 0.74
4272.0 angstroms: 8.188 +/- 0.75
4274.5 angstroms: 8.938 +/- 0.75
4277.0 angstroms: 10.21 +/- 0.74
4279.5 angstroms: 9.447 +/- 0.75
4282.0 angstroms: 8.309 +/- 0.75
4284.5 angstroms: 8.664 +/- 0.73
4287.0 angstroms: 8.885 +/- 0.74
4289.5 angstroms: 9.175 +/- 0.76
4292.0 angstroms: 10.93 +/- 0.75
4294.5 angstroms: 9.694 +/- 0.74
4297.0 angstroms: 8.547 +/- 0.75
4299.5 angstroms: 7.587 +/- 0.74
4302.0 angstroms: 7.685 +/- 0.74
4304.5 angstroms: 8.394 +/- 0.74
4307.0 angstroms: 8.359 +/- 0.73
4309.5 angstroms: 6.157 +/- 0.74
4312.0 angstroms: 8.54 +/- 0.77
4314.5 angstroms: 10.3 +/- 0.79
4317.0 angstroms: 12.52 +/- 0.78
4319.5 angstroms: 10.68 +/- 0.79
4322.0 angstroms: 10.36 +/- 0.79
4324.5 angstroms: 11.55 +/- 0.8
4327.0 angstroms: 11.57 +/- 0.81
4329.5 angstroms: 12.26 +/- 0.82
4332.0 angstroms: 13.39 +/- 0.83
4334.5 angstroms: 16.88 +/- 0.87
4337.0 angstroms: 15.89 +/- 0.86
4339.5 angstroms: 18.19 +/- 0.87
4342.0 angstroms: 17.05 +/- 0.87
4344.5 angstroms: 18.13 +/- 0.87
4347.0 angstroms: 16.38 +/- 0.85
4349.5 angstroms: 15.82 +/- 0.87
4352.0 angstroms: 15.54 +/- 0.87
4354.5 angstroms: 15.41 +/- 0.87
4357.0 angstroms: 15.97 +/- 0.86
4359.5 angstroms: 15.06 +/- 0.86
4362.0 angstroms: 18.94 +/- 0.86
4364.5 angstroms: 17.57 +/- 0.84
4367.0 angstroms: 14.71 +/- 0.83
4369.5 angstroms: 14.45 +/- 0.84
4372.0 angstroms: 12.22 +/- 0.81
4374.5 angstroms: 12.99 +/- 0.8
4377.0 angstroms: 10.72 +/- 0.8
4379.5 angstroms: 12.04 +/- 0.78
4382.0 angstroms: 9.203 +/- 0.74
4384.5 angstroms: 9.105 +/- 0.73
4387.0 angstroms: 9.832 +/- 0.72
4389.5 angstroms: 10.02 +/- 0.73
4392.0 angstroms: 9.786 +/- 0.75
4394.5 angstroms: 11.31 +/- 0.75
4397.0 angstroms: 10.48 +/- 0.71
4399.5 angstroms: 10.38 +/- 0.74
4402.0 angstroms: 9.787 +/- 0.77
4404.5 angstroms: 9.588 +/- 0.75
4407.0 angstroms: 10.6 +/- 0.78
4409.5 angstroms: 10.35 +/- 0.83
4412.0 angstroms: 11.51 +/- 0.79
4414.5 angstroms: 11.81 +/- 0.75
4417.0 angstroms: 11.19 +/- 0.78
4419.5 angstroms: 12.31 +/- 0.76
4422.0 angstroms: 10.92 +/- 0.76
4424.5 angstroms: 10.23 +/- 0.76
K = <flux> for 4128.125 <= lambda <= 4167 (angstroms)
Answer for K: 9.53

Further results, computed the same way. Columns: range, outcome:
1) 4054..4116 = 10.9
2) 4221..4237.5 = 9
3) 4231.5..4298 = 9.39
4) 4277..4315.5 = 8.75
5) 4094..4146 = 11.2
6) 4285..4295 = 9.59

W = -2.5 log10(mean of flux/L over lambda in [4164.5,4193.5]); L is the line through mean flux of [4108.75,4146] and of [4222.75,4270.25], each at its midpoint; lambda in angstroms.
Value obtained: 0.10 mag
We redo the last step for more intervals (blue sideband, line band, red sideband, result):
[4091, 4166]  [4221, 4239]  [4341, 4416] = 0.26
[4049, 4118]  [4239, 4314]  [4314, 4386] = 0.41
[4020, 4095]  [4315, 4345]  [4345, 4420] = -0.14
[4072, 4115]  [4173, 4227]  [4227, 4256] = 0.15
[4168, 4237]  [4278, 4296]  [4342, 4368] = 0.37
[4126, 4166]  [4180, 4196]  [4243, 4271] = 0.07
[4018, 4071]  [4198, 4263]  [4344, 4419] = 0.24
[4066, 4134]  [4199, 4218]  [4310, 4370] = 0.40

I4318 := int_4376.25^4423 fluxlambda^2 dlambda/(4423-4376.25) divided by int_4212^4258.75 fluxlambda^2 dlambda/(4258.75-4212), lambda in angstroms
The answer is 1.24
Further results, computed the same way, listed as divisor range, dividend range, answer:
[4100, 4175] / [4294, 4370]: 1.38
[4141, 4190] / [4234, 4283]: 1.06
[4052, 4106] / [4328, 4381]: 1.63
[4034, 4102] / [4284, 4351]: 1.28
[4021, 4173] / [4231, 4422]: 1.23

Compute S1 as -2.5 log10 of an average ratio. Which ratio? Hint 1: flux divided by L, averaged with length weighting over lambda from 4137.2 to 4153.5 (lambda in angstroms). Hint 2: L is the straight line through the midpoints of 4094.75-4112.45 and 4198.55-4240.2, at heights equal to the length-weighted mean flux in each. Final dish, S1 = 0.243 mag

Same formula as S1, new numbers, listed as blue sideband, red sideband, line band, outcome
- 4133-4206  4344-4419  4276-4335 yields 0.16 mag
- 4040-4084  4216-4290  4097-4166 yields -0.13 mag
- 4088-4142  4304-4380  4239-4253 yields 0.26 mag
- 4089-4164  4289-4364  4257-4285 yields 0.33 mag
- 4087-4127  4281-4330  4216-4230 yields 0.21 mag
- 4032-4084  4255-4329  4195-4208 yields 0.09 mag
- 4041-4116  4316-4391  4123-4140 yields 0.12 mag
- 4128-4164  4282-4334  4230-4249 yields -0.02 mag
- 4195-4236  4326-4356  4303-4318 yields 0.48 mag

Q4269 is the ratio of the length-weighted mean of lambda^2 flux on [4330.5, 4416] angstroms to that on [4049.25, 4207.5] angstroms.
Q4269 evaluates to 1.48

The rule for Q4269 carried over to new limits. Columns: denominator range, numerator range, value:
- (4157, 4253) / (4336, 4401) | 1.61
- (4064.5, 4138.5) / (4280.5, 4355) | 1.18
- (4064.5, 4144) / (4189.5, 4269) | 0.88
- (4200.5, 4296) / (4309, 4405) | 1.48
